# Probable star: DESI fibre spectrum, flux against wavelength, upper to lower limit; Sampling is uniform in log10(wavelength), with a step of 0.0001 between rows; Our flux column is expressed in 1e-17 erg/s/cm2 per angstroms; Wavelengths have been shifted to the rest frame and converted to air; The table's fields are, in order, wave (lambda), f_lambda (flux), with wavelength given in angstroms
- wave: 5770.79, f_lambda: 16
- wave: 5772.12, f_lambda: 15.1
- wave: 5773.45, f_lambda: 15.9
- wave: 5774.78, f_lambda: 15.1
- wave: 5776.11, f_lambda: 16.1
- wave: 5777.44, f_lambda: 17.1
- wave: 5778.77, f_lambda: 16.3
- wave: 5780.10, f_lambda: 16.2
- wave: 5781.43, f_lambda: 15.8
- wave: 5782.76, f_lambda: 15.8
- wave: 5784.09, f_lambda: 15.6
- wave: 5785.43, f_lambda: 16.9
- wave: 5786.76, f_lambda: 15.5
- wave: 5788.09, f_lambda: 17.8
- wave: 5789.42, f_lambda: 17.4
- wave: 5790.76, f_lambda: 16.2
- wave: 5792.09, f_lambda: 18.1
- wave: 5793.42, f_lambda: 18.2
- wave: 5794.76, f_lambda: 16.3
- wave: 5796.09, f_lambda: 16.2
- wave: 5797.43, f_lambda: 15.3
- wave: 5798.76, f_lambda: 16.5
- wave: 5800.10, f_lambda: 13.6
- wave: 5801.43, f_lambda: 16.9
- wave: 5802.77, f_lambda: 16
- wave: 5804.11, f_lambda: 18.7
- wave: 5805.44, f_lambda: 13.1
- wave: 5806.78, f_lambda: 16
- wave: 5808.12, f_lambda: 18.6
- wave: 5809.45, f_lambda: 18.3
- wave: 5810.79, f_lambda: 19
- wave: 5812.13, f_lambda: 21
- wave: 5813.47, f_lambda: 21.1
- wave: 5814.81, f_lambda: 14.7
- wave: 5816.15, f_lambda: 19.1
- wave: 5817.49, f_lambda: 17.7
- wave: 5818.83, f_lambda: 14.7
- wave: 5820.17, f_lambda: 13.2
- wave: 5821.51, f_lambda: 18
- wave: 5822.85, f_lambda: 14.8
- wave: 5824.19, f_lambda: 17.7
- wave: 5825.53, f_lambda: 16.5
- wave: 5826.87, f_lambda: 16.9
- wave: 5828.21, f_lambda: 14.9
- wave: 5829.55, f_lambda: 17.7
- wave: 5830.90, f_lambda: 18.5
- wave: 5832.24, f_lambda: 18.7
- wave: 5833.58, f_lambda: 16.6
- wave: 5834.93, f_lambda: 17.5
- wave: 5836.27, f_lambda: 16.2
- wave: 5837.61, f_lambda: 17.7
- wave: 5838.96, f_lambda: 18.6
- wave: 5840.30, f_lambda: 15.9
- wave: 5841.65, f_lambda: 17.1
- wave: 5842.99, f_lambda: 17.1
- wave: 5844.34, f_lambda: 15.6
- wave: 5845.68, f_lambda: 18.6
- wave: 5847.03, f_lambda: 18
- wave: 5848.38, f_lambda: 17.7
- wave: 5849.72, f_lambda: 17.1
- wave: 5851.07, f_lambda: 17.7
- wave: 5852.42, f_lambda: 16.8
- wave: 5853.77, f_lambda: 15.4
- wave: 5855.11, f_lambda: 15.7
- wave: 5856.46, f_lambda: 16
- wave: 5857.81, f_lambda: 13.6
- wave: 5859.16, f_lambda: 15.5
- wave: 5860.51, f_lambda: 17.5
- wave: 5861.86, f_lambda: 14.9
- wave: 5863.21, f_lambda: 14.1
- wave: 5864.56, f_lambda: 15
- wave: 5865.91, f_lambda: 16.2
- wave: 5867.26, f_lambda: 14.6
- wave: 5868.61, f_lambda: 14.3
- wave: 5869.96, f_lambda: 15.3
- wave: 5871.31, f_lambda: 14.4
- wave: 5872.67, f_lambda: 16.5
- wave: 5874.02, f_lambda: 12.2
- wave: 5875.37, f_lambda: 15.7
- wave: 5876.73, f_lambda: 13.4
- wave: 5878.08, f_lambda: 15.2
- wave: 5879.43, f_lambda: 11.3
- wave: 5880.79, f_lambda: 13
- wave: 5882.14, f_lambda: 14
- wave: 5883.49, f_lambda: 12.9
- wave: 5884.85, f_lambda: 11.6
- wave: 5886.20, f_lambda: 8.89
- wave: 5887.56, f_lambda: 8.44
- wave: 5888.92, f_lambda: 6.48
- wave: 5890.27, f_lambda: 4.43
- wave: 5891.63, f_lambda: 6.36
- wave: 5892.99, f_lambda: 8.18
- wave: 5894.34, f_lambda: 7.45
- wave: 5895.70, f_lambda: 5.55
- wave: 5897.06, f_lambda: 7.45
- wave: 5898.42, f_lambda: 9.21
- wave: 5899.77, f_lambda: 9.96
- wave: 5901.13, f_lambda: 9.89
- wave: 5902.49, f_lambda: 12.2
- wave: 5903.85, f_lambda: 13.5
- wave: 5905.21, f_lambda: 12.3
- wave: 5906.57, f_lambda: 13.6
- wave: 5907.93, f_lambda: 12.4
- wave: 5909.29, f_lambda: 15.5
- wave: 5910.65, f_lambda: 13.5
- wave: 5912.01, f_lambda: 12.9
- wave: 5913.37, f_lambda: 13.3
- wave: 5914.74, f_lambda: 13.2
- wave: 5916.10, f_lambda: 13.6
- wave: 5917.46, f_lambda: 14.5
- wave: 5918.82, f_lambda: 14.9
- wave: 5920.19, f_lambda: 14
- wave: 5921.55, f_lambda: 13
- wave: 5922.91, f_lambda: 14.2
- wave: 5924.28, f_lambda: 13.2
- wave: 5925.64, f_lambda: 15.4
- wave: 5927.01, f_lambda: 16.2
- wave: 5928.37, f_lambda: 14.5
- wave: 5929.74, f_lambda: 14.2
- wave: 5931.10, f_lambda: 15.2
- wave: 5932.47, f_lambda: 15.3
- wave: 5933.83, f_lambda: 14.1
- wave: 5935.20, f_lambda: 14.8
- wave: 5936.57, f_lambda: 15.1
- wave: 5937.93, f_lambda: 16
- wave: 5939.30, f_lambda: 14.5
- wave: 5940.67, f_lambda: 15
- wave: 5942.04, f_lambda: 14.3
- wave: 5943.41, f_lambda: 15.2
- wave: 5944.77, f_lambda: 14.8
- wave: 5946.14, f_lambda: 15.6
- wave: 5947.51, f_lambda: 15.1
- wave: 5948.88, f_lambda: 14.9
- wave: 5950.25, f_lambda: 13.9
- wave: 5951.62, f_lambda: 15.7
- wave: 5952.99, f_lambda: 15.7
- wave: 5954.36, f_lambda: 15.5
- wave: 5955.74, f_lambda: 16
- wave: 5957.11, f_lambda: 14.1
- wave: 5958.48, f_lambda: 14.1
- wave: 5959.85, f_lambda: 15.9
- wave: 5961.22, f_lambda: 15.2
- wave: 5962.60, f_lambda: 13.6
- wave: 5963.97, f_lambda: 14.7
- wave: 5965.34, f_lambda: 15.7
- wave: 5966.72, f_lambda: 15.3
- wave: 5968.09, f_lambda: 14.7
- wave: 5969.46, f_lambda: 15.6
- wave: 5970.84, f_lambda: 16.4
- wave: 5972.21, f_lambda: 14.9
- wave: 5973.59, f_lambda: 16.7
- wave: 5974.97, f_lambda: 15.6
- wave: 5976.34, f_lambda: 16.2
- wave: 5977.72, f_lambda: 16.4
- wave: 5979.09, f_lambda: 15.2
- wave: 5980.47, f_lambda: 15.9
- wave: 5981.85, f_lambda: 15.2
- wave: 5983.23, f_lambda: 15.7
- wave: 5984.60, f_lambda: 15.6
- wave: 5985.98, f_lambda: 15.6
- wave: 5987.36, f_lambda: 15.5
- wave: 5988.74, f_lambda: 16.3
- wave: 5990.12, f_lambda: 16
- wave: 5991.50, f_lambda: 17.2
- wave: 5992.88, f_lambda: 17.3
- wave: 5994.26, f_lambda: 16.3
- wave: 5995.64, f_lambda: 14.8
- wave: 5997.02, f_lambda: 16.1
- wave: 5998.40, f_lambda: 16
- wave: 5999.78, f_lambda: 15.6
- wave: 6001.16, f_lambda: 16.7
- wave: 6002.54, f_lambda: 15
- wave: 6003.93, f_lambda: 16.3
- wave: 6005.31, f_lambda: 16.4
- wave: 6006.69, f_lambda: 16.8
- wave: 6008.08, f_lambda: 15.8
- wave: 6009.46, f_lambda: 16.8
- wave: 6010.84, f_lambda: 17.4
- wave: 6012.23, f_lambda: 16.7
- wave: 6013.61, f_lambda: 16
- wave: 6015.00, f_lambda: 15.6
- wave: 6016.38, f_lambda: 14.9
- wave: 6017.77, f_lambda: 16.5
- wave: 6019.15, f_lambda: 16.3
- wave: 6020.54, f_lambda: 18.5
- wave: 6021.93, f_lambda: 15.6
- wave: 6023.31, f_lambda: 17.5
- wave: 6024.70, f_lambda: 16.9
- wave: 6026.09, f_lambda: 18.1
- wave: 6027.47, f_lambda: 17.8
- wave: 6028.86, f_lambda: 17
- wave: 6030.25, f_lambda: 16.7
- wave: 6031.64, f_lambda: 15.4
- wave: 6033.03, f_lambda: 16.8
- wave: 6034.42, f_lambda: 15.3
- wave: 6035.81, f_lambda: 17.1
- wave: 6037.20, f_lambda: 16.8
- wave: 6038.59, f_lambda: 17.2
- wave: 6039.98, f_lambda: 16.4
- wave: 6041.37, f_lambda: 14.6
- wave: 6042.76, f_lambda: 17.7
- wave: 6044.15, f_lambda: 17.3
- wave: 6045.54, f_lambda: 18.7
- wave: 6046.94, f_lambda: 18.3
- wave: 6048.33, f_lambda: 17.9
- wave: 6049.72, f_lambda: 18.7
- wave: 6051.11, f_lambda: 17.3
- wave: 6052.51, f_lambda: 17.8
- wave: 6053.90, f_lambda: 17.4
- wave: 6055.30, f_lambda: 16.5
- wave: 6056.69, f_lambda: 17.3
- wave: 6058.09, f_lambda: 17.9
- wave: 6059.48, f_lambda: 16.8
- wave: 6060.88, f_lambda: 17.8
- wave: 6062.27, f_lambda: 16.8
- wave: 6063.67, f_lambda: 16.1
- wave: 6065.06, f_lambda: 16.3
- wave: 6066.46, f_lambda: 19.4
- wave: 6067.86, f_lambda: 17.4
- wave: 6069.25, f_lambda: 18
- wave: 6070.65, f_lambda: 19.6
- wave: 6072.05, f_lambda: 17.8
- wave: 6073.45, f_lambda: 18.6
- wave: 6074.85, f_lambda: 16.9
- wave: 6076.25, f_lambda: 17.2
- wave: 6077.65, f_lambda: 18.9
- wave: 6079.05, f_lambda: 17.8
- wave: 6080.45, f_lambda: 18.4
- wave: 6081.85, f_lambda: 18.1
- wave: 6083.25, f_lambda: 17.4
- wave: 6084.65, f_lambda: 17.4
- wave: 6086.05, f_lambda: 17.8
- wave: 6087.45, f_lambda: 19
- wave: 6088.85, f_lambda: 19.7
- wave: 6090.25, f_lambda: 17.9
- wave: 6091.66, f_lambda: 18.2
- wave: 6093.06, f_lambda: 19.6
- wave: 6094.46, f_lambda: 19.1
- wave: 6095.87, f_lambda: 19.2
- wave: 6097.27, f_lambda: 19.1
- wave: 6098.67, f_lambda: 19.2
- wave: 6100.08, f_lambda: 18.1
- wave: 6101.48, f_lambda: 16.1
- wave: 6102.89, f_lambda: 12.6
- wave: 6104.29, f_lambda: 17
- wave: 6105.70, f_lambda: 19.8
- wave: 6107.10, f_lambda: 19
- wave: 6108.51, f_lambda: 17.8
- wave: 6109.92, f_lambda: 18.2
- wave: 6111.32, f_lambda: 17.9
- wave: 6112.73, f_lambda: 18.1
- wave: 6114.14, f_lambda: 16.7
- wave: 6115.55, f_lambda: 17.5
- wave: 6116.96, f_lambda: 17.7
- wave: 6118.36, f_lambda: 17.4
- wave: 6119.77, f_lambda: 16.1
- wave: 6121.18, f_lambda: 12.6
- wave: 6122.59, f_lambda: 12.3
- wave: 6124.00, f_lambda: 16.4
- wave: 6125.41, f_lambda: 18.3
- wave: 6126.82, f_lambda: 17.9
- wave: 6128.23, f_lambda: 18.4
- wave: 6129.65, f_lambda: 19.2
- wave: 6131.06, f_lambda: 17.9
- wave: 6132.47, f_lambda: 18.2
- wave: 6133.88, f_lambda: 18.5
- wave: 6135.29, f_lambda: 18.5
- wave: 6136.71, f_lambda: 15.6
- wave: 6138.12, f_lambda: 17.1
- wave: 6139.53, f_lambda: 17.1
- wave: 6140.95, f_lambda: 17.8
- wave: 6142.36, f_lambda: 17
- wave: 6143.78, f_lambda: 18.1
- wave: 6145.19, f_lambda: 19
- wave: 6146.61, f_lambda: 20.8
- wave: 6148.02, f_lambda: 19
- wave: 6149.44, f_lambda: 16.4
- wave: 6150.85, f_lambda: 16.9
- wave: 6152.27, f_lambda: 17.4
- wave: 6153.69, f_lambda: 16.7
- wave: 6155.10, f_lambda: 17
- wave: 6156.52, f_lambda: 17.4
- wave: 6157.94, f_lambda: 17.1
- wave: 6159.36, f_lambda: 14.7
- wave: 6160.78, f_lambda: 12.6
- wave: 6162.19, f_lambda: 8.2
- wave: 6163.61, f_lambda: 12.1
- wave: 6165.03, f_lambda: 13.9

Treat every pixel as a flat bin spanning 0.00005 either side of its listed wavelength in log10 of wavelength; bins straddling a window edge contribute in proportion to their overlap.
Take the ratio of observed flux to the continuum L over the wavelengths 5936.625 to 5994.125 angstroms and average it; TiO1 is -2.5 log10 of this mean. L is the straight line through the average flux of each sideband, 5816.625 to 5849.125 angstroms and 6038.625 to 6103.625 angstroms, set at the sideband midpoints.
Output 0.13 mag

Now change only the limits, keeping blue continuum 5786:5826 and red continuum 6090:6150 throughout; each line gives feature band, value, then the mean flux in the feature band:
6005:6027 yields 0.05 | 16.6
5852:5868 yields 0.11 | 15.4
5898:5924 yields 0.30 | 13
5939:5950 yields 0.16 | 14.9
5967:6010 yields 0.09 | 15.9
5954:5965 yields 0.16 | 14.9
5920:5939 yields 0.17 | 14.7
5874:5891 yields 0.45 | 11.3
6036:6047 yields 0.02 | 17.1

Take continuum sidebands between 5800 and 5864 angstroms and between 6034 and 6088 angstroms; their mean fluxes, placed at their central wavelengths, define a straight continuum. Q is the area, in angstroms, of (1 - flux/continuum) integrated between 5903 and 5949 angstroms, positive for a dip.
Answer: 7.5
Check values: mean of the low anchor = 16.8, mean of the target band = 14.3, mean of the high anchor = 17.5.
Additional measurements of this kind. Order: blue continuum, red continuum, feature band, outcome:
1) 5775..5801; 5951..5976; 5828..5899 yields 8.1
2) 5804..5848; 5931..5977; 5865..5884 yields 2.5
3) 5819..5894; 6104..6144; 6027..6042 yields 0.1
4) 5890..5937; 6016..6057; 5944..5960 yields -1.4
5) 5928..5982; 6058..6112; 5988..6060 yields -0.4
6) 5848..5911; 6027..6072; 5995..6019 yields 0.1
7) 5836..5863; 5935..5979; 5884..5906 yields 9.7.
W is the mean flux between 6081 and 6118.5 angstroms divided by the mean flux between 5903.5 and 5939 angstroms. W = 1.27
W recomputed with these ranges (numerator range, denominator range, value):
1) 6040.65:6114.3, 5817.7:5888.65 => 1.15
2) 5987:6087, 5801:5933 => 1.17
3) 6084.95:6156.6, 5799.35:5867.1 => 1.06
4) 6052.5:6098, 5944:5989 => 1.17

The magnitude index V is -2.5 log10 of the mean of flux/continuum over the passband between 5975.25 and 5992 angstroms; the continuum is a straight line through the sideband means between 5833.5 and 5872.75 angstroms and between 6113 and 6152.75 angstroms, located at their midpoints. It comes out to 0.06 mag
